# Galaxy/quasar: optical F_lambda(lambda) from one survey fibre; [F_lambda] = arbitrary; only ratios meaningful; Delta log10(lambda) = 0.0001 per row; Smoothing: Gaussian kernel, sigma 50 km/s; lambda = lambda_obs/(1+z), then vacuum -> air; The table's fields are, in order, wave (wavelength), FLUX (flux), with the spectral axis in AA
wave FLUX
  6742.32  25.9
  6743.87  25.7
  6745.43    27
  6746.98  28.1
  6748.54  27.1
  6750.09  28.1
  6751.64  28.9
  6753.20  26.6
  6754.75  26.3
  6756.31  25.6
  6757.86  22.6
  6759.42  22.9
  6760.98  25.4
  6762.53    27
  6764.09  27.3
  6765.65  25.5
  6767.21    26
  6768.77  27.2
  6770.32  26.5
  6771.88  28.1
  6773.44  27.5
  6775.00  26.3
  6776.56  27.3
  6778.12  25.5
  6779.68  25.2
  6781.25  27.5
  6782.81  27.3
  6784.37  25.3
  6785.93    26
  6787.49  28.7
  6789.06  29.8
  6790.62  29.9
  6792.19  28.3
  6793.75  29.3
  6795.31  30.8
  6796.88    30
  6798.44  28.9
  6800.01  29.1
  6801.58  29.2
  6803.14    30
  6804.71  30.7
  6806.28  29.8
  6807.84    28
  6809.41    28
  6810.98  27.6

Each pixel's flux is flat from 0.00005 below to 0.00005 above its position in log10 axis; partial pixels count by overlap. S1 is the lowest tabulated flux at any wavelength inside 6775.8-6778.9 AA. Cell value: 25.5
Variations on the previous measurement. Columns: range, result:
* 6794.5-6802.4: 28.9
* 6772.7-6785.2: 25.2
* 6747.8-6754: 26.6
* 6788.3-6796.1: 28.3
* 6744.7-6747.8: 27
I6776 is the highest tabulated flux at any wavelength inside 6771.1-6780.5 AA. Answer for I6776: 28.1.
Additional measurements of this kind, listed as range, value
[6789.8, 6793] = 29.9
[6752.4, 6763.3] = 27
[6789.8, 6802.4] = 30.8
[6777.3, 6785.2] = 27.5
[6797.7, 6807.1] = 30.7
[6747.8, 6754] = 28.9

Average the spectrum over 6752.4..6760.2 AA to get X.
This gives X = 24.8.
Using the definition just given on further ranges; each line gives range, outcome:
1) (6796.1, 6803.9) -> 29.4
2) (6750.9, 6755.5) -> 27.3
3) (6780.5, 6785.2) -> 26.7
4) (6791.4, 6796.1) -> 29.5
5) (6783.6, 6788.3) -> 26.7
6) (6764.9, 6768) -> 25.7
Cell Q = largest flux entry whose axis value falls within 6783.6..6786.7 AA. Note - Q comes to 26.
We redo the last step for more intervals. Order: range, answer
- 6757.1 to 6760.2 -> 22.9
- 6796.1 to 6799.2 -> 30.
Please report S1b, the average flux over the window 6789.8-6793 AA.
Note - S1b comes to 29.1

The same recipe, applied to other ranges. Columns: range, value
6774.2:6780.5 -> 26.1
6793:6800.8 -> 29.6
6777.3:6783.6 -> 26.4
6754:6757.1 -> 25.9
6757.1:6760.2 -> 22.7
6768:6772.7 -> 27.3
